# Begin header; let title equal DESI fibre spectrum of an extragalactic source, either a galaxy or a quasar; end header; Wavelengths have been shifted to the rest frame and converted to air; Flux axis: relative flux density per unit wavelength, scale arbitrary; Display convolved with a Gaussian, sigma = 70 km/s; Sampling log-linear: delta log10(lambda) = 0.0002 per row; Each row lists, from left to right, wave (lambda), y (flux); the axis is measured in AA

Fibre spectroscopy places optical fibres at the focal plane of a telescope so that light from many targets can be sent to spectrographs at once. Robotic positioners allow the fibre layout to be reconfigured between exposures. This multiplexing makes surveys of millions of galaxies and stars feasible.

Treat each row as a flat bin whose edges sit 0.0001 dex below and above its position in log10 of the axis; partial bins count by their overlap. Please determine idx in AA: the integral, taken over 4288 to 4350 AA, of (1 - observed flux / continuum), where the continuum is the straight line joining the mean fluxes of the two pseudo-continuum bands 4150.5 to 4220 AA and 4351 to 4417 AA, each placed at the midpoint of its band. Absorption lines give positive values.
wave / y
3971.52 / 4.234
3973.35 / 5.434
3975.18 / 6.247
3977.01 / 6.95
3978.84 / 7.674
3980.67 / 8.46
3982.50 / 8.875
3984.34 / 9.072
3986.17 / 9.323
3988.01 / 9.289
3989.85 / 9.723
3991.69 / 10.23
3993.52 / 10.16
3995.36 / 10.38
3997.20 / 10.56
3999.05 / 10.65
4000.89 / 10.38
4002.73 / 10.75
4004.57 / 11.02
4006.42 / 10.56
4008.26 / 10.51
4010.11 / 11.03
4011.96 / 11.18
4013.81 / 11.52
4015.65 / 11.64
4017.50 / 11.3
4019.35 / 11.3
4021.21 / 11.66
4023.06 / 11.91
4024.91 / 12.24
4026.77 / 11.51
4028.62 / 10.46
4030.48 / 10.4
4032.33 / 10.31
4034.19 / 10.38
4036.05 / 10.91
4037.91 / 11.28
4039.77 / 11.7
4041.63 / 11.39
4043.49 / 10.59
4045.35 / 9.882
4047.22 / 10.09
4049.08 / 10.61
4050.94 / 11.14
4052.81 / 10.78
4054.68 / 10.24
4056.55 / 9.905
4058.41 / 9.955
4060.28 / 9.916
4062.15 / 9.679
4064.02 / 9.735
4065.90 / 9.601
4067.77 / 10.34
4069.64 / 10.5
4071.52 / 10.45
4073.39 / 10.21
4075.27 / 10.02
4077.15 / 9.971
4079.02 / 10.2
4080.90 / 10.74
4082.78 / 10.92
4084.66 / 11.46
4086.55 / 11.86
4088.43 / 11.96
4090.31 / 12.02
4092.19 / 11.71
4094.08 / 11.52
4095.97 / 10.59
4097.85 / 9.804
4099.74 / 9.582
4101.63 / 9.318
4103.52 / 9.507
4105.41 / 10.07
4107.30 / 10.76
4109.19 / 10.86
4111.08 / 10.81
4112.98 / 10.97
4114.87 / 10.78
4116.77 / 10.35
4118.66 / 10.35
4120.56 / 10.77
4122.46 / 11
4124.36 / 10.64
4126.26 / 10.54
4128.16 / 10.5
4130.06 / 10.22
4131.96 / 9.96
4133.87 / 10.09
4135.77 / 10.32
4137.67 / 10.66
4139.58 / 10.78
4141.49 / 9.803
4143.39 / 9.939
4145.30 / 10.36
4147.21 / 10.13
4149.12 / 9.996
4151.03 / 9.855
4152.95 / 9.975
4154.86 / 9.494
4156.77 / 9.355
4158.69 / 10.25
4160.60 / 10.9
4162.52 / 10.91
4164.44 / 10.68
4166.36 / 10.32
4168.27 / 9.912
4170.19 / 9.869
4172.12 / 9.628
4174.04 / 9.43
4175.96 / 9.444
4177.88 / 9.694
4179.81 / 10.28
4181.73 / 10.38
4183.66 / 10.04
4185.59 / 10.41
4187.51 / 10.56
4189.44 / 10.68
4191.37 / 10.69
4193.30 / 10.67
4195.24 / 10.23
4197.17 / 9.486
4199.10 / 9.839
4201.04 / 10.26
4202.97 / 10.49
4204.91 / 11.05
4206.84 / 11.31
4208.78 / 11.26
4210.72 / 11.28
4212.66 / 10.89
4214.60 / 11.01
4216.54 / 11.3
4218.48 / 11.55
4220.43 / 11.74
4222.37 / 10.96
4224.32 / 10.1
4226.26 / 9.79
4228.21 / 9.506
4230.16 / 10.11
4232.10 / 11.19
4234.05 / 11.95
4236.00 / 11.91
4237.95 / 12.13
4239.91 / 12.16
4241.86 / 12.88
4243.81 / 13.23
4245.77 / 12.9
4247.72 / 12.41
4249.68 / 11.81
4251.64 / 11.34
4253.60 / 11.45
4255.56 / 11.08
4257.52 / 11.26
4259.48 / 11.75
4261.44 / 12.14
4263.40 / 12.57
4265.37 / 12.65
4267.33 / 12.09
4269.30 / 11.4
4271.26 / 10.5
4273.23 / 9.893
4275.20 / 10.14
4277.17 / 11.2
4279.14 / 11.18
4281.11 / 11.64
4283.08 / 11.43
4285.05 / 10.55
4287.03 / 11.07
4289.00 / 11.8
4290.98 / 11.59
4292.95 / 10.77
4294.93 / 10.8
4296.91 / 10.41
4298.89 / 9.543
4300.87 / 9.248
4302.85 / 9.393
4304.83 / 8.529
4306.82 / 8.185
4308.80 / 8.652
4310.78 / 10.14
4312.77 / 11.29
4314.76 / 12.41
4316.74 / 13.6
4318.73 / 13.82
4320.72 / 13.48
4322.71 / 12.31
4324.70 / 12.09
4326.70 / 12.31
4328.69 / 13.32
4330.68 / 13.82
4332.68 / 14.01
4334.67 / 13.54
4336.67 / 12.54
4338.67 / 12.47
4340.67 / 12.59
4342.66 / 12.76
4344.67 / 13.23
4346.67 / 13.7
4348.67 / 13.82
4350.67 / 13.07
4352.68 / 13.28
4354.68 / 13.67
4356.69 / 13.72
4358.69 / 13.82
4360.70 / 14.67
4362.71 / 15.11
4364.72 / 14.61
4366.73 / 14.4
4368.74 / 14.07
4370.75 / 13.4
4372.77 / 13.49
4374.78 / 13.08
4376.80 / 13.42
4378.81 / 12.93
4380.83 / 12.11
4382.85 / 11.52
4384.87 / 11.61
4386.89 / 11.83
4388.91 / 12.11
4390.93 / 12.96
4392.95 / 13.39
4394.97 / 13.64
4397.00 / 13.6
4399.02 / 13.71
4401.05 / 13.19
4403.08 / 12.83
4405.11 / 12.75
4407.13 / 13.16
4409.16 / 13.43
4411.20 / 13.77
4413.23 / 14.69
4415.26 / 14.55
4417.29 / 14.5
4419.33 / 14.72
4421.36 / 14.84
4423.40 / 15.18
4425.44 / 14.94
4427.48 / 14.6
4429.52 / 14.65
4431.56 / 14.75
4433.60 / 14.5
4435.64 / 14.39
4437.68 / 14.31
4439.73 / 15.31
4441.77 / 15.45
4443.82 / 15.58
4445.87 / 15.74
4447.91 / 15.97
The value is 3.1 AA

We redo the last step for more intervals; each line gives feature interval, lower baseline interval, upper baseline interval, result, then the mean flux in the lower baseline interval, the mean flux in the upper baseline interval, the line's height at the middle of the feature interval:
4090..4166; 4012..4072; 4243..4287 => 4.54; 10.7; 11.6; 11.1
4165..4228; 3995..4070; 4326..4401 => 8.15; 10.7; 13.3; 12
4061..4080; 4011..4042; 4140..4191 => 1.41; 11.2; 10.1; 10.9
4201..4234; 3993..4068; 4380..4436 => 3.55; 10.7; 13.6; 12.2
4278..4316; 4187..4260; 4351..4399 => 5.38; 11.2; 13.3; 12.2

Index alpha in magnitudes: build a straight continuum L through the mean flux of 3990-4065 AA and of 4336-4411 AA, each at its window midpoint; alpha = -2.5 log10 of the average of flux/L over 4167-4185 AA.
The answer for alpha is 0.19 mag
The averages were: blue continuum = 10.7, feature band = 9.87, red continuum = 13.2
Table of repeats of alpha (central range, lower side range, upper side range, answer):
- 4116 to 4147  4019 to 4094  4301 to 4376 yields 0.09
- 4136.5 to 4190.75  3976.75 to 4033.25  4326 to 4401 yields 0.15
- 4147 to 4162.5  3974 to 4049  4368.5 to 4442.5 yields 0.15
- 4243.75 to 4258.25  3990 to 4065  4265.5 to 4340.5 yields -0.05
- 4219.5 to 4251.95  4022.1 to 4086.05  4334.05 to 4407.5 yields 0.05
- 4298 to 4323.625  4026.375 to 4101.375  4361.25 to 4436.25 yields 0.19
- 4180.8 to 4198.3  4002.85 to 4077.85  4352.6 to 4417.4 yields 0.15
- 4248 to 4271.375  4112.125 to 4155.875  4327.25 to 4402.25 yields 0.02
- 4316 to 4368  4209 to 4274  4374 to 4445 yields -0.05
